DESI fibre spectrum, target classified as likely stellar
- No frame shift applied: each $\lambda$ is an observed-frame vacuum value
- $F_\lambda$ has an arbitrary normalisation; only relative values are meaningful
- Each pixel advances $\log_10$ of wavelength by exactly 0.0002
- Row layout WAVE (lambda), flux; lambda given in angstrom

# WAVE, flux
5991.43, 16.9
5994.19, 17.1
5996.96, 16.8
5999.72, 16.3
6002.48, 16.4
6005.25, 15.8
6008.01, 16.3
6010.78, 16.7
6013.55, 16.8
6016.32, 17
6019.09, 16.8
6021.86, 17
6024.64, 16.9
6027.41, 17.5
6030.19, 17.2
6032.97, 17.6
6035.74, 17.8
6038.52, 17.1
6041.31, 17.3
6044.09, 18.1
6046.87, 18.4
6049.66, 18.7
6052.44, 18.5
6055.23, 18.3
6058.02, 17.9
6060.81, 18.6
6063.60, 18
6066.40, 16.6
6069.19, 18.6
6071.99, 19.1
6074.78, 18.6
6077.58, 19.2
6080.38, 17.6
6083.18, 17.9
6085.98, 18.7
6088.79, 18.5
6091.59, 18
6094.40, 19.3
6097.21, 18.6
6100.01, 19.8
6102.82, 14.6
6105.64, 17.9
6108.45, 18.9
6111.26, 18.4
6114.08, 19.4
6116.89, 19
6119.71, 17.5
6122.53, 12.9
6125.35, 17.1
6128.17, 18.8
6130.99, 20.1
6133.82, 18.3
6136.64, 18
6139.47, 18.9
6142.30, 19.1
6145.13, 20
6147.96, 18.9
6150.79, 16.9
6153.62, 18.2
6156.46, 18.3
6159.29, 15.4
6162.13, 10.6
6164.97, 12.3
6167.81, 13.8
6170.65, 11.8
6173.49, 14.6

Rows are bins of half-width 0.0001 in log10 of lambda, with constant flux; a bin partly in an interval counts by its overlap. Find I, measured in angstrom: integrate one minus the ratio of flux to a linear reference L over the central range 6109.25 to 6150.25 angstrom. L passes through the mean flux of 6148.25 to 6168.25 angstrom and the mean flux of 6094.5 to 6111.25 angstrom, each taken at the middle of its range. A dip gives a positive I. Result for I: -3.8 angstrom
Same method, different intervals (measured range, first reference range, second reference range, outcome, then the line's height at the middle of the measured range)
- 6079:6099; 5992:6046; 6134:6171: -2.0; 16.7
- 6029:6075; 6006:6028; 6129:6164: -2.6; 17.1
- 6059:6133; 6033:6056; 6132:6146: 1.3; 18.5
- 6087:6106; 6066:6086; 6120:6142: 0.0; 18.1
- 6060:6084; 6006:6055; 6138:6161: -0.8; 17.6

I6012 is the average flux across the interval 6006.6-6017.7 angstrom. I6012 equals 16.7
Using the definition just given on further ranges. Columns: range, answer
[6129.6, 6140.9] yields 18.8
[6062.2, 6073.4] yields 18.1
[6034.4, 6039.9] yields 17.4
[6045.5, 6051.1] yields 18.6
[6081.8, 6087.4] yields 18.3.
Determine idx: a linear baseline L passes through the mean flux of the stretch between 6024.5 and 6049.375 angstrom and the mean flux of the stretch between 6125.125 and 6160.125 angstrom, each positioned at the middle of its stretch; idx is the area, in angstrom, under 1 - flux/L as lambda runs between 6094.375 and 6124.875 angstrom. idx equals 0.7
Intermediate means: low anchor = 17.6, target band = 17.8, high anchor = 18.4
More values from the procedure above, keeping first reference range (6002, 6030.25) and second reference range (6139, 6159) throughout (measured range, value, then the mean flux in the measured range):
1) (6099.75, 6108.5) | 0.24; 17.4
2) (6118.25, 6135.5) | 0.65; 17.5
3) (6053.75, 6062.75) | -0.50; 18.3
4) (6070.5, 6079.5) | -0.72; 18.9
